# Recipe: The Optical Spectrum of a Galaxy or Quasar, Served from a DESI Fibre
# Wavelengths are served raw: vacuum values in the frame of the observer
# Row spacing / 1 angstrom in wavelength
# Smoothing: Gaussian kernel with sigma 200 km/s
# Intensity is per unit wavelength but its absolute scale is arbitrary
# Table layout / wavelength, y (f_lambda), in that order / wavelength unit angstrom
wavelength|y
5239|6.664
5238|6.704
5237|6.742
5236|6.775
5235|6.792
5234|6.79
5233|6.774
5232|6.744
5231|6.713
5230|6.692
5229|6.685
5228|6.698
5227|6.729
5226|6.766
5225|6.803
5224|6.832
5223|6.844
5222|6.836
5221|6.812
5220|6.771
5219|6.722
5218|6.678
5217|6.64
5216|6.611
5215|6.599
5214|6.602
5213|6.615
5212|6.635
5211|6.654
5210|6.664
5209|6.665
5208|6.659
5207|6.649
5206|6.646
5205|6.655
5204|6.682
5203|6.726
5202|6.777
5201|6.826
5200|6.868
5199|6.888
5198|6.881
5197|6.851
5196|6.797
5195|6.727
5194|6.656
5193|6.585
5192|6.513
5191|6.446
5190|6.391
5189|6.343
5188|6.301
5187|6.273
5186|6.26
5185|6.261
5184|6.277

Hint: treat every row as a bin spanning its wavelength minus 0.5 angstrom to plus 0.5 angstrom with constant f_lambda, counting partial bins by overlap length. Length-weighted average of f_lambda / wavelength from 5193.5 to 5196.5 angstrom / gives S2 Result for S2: 6.73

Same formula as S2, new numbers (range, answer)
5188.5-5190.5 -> 6.37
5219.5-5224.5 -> 6.82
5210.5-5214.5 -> 6.63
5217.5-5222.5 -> 6.76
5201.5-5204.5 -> 6.73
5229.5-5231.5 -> 6.7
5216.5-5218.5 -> 6.66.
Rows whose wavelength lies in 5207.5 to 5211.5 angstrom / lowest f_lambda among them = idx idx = 6.654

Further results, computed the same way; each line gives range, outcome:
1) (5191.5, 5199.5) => 6.513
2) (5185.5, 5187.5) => 6.26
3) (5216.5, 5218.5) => 6.64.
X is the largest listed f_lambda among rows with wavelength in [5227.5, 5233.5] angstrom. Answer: 6.774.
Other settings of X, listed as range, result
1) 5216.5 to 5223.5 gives 6.844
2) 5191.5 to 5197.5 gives 6.851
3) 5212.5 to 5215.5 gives 6.615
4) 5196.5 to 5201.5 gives 6.888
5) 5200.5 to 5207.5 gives 6.826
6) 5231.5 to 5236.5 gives 6.792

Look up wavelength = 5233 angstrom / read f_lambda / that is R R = 6.774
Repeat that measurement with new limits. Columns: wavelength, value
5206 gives 6.646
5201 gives 6.826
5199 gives 6.888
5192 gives 6.513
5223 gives 6.844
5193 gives 6.585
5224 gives 6.832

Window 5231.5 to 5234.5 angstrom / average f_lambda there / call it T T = 6.77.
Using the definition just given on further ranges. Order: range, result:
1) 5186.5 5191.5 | 6.35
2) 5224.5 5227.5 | 6.77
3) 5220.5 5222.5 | 6.82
